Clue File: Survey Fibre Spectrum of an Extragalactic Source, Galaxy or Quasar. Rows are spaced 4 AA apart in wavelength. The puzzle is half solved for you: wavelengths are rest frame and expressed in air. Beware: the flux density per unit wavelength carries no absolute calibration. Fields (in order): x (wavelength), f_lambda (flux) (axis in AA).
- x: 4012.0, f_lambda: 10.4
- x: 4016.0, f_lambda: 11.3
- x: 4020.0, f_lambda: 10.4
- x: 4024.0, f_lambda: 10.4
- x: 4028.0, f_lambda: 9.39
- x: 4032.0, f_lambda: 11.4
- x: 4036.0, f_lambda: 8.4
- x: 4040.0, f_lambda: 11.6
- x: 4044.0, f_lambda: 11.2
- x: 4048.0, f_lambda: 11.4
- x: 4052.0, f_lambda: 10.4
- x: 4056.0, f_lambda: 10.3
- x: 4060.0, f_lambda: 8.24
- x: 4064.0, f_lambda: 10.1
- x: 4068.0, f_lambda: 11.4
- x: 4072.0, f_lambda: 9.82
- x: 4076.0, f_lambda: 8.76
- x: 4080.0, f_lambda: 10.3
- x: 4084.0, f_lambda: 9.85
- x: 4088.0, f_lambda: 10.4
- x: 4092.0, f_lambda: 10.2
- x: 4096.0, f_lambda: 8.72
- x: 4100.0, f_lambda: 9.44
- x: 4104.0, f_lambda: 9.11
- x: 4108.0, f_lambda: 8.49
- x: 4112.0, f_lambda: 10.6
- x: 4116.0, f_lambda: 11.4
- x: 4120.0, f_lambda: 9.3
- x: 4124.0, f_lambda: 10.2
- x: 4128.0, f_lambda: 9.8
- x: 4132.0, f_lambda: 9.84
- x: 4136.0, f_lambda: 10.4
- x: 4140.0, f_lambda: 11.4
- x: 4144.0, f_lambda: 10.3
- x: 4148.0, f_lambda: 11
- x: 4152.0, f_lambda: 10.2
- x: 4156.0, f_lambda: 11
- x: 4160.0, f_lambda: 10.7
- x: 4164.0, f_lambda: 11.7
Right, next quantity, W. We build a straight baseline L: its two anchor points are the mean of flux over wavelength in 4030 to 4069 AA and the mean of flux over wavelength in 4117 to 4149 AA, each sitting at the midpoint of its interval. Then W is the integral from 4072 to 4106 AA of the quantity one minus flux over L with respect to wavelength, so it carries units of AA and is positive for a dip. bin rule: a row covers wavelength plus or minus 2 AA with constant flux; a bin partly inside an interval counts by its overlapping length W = 2.5 AA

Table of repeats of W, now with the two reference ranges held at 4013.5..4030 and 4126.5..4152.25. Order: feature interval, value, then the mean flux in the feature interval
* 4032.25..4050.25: -0.6 AA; 10.7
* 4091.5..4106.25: 1.6 AA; 9.27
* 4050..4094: 1.8 AA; 9.98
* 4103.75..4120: 0.8 AA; 9.91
